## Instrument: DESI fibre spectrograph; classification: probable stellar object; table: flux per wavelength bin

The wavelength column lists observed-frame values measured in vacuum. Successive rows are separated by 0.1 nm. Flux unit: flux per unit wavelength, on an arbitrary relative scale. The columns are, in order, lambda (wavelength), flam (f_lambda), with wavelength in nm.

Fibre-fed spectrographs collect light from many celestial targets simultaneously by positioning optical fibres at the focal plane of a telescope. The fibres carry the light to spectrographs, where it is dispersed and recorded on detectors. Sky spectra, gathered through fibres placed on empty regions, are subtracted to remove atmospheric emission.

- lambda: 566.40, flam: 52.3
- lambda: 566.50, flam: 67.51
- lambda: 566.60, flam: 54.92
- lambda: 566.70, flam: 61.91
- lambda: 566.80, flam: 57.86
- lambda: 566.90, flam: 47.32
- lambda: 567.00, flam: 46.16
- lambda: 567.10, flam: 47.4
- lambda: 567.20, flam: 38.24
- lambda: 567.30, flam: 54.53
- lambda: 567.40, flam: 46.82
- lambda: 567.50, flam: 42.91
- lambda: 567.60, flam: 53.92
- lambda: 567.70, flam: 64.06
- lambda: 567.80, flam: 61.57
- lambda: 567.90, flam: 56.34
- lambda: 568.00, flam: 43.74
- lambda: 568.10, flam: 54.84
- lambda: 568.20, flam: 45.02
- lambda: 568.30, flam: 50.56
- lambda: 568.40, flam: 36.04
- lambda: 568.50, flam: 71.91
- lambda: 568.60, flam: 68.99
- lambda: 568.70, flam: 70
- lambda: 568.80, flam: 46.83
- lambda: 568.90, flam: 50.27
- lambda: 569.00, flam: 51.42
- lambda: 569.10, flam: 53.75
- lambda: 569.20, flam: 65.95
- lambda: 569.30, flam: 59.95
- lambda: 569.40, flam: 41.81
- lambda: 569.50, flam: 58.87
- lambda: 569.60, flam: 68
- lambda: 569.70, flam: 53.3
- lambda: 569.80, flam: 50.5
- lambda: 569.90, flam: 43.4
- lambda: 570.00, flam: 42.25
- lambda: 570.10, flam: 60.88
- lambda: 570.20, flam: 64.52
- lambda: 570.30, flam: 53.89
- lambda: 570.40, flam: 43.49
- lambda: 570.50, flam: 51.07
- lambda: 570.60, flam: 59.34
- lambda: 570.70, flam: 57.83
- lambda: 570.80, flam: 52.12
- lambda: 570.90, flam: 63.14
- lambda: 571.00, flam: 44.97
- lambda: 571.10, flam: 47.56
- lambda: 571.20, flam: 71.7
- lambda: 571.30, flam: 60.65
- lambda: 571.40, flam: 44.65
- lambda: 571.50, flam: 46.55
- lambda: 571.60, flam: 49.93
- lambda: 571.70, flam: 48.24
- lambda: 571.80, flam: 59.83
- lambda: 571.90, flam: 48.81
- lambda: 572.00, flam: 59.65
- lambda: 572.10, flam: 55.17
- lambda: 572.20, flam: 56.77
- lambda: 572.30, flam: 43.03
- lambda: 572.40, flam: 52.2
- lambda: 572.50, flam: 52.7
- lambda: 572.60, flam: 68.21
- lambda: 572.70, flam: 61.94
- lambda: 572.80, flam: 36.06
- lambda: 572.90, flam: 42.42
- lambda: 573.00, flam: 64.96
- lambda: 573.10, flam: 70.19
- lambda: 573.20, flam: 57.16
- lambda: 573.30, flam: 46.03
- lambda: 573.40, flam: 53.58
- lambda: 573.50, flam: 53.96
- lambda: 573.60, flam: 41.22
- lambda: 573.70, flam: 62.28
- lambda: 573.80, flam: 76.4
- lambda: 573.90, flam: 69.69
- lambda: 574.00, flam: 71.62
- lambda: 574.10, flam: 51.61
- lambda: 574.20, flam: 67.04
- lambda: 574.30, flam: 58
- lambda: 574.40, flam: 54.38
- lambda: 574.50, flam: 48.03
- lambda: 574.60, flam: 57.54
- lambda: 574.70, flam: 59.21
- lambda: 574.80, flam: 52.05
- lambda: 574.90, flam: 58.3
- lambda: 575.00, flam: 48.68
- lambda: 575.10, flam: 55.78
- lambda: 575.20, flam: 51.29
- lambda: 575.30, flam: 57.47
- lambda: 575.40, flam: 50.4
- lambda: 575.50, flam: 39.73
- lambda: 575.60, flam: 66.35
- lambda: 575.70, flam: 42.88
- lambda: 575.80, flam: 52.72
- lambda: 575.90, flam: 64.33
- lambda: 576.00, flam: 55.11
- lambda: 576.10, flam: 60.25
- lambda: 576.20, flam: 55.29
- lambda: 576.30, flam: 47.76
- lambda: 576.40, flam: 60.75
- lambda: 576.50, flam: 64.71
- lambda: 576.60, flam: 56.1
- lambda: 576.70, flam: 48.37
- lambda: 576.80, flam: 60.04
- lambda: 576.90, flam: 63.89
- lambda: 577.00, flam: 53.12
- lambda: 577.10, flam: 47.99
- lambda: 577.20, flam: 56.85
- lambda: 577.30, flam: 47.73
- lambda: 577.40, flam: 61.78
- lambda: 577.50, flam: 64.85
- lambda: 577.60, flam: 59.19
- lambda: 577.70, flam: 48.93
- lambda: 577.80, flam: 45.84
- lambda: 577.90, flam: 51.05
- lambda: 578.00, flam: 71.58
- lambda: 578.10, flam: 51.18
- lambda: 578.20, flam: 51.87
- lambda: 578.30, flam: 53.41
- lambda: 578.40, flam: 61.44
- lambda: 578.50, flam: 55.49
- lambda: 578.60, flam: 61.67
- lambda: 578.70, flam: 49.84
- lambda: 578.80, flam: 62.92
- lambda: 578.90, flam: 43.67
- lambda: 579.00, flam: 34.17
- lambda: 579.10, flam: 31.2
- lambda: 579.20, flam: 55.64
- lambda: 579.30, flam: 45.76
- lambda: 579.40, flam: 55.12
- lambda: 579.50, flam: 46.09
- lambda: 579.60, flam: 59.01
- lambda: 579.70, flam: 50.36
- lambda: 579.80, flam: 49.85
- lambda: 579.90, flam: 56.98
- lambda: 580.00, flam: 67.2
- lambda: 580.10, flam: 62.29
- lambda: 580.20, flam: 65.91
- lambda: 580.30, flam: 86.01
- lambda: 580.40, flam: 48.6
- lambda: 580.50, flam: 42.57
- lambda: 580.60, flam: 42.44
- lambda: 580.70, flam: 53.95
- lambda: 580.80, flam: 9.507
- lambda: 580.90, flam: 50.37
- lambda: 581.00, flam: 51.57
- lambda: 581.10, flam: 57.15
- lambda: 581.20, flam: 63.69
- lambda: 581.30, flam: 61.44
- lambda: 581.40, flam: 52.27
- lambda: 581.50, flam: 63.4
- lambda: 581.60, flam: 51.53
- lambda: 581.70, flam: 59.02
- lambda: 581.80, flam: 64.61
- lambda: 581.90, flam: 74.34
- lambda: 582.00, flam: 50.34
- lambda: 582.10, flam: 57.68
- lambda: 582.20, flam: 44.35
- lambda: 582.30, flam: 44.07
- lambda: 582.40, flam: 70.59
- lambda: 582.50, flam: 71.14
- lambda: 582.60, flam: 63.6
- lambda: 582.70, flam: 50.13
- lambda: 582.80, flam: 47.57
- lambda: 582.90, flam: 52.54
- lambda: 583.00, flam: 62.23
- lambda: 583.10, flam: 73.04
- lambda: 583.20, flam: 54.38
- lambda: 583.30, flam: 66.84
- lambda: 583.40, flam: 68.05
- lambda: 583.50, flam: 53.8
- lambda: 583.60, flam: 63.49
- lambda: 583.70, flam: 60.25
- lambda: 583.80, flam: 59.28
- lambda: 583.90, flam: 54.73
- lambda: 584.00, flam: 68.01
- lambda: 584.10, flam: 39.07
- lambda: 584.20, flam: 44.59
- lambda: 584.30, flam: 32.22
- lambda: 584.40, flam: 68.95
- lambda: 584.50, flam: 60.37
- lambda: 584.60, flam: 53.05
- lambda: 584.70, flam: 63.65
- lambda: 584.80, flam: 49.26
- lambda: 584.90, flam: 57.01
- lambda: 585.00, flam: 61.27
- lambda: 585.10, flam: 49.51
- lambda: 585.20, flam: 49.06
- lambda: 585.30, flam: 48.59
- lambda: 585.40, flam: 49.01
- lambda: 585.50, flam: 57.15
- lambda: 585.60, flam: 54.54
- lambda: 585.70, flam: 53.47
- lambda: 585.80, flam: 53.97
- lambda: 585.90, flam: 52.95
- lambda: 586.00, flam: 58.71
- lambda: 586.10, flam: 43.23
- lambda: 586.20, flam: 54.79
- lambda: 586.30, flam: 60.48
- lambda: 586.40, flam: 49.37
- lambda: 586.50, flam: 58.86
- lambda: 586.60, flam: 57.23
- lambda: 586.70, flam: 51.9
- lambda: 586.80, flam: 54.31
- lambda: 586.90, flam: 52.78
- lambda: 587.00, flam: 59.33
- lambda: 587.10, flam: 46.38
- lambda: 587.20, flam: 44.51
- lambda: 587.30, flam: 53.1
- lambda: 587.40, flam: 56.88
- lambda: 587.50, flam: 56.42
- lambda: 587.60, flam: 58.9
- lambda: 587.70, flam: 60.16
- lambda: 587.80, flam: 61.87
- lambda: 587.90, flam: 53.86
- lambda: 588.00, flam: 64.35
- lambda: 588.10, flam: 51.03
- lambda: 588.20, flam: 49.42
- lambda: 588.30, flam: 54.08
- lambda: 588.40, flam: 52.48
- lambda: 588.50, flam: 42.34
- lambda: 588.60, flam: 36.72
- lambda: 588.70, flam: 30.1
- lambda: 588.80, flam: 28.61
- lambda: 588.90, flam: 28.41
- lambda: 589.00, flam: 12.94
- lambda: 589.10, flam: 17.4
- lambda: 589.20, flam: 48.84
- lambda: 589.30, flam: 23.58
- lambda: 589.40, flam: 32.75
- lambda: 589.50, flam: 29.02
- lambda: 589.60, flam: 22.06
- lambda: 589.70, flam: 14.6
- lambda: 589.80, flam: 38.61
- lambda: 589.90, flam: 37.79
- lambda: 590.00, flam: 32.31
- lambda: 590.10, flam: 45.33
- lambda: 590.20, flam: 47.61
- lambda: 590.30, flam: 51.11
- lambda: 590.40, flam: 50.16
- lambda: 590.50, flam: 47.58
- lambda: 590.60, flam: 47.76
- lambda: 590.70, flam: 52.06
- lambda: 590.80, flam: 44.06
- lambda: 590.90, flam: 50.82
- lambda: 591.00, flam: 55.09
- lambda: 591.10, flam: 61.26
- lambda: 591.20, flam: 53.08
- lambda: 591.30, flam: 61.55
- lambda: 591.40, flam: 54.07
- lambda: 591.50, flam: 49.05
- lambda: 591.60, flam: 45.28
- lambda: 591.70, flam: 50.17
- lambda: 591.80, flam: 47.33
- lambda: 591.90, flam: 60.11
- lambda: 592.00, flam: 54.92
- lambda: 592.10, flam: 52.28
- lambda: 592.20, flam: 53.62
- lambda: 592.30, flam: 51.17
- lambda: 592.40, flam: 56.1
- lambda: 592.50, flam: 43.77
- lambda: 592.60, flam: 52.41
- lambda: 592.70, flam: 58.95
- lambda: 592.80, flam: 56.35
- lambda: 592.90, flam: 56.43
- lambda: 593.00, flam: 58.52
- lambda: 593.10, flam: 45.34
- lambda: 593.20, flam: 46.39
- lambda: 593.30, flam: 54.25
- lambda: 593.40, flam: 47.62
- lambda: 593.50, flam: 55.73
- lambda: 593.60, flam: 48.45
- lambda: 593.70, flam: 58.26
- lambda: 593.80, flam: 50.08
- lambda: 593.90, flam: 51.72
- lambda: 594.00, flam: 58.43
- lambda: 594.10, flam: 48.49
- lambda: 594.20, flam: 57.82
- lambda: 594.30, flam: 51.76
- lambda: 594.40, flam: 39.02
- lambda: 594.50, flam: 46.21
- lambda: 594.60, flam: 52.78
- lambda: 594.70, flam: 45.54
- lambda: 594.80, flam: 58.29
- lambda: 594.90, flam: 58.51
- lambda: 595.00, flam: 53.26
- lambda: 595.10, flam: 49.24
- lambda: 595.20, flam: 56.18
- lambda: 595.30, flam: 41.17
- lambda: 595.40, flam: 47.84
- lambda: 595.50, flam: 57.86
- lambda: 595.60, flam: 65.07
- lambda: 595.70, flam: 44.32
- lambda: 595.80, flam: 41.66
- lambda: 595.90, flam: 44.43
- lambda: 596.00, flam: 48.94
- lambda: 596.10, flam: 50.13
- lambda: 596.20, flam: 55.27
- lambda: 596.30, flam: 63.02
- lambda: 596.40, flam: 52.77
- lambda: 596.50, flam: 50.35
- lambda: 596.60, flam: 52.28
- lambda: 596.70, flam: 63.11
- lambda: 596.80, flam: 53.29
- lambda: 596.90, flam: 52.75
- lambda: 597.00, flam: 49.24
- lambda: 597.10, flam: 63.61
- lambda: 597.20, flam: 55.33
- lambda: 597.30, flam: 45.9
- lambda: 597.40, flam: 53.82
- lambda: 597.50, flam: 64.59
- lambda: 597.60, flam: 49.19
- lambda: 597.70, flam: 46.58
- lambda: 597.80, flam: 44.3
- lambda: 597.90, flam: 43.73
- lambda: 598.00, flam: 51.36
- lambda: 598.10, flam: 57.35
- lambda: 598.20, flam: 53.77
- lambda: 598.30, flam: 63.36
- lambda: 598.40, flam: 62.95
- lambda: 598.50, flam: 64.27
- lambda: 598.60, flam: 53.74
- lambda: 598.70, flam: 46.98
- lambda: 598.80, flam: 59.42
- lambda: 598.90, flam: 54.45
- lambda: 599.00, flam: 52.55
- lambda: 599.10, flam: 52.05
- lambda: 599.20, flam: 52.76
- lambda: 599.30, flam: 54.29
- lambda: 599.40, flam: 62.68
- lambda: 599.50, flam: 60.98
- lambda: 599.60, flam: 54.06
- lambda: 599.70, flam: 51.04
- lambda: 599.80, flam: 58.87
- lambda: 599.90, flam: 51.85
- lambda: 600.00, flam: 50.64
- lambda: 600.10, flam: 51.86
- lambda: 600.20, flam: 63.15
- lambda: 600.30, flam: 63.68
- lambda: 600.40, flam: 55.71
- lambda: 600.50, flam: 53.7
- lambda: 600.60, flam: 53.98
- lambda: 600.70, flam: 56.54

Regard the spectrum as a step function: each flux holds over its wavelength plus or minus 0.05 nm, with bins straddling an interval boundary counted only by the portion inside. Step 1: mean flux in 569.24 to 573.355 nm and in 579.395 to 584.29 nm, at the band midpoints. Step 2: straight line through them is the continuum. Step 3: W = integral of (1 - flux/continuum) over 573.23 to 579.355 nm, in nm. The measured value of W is 0.01 nm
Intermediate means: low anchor 54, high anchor 56.2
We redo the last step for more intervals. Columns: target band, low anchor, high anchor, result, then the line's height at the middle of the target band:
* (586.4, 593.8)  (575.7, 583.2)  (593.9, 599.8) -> 0.826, 54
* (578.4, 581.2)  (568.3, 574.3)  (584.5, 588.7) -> 0.116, 54.3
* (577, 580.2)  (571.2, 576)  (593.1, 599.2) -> 0.054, 54.7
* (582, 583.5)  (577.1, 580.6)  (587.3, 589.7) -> -0.283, 49.3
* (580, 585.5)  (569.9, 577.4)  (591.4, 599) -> -0.205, 54.1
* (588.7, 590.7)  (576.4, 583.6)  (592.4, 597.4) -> 0.693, 53.4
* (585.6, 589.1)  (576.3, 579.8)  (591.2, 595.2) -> 0.210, 52.9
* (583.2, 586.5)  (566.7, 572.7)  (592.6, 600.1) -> -0.100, 53.4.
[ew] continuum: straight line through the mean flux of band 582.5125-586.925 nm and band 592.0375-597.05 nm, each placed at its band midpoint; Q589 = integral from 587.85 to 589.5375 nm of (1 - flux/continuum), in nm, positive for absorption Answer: 0.48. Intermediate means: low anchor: 55.5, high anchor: 52.1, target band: 38.7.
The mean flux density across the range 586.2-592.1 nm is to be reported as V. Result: 46.9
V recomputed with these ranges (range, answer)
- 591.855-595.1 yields 52.5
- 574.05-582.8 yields 54.8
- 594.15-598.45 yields 52.5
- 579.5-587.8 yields 55.5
